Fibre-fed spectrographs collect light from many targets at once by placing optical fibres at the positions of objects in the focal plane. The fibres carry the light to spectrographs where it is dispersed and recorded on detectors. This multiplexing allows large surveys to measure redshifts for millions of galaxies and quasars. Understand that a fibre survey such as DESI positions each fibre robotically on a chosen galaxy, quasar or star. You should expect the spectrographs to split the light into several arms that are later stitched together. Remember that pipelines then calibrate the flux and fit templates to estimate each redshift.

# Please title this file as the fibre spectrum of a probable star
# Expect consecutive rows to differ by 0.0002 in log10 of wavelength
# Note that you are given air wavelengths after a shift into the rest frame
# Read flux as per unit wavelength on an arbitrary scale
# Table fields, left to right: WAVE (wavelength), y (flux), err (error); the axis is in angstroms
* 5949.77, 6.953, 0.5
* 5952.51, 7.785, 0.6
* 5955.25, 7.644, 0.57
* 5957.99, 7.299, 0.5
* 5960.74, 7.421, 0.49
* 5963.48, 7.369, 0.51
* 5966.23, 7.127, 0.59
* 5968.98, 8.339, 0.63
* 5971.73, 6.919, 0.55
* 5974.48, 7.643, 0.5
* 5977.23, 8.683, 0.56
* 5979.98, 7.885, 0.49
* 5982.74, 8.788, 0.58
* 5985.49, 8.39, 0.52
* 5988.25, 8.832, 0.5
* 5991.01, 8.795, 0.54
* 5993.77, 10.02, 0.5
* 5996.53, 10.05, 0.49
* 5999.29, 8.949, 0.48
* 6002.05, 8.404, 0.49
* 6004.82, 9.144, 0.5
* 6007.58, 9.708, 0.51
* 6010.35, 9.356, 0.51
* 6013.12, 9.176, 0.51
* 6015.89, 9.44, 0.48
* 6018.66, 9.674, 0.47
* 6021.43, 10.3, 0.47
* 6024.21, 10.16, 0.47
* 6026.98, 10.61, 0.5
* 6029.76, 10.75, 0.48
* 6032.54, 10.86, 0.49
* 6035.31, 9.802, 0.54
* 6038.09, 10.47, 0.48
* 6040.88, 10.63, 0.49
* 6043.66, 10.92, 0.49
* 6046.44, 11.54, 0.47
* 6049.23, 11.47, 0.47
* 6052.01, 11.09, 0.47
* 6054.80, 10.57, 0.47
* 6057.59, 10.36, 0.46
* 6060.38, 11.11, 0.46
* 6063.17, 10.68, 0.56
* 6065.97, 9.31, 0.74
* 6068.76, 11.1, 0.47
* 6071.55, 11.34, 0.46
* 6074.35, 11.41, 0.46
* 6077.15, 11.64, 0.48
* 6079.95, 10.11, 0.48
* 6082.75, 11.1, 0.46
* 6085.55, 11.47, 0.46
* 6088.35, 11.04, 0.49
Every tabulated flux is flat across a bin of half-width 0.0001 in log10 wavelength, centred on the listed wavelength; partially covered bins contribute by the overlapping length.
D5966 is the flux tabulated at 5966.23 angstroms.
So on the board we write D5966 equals 7.127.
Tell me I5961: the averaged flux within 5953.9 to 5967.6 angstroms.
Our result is 7.37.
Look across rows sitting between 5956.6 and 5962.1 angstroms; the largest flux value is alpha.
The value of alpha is 7.421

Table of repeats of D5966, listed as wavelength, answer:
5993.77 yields 10.02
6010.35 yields 9.356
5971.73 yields 6.919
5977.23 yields 8.683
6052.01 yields 11.09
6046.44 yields 11.54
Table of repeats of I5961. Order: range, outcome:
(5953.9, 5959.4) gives 7.47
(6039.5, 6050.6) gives 11.1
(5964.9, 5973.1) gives 7.46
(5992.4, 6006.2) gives 9.32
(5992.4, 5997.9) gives 10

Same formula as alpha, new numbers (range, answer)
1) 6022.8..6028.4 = 10.61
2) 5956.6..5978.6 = 8.683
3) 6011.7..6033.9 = 10.86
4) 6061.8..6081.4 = 11.64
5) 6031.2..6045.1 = 10.92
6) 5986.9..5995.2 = 10.02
